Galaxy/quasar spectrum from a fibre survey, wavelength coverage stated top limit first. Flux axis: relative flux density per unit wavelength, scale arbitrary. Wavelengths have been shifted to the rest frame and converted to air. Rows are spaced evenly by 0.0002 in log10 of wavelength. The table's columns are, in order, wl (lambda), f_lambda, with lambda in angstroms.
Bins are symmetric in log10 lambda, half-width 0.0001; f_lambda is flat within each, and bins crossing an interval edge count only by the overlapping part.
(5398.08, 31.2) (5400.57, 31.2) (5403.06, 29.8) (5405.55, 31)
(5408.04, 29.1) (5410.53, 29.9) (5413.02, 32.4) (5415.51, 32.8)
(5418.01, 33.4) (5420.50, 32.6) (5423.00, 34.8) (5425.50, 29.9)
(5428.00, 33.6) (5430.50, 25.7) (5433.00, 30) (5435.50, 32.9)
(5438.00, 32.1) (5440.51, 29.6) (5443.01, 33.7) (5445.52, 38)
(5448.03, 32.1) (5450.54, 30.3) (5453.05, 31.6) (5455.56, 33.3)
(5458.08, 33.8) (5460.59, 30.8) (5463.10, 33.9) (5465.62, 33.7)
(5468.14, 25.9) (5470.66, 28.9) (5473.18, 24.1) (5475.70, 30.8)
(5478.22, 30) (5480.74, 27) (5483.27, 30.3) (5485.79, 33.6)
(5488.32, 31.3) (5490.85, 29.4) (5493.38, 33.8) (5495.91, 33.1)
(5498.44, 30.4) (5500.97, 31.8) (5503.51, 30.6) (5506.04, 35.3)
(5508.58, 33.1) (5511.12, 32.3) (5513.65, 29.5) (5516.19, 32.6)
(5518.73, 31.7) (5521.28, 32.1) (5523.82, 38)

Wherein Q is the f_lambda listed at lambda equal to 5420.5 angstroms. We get 32.6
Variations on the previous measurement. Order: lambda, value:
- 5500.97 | 31.8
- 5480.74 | 27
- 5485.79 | 33.6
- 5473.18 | 24.1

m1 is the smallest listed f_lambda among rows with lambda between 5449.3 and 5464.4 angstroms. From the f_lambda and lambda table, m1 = 30.3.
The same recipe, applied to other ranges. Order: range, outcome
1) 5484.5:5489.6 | 31.3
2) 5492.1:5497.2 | 33.1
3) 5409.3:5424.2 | 29.9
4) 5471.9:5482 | 24.1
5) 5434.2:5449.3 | 29.6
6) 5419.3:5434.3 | 25.7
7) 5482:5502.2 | 29.4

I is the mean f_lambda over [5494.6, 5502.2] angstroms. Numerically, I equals 31.8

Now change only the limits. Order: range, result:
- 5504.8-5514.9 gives 32.6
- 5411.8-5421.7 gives 32.8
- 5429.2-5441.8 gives 30.1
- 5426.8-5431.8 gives 29.6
